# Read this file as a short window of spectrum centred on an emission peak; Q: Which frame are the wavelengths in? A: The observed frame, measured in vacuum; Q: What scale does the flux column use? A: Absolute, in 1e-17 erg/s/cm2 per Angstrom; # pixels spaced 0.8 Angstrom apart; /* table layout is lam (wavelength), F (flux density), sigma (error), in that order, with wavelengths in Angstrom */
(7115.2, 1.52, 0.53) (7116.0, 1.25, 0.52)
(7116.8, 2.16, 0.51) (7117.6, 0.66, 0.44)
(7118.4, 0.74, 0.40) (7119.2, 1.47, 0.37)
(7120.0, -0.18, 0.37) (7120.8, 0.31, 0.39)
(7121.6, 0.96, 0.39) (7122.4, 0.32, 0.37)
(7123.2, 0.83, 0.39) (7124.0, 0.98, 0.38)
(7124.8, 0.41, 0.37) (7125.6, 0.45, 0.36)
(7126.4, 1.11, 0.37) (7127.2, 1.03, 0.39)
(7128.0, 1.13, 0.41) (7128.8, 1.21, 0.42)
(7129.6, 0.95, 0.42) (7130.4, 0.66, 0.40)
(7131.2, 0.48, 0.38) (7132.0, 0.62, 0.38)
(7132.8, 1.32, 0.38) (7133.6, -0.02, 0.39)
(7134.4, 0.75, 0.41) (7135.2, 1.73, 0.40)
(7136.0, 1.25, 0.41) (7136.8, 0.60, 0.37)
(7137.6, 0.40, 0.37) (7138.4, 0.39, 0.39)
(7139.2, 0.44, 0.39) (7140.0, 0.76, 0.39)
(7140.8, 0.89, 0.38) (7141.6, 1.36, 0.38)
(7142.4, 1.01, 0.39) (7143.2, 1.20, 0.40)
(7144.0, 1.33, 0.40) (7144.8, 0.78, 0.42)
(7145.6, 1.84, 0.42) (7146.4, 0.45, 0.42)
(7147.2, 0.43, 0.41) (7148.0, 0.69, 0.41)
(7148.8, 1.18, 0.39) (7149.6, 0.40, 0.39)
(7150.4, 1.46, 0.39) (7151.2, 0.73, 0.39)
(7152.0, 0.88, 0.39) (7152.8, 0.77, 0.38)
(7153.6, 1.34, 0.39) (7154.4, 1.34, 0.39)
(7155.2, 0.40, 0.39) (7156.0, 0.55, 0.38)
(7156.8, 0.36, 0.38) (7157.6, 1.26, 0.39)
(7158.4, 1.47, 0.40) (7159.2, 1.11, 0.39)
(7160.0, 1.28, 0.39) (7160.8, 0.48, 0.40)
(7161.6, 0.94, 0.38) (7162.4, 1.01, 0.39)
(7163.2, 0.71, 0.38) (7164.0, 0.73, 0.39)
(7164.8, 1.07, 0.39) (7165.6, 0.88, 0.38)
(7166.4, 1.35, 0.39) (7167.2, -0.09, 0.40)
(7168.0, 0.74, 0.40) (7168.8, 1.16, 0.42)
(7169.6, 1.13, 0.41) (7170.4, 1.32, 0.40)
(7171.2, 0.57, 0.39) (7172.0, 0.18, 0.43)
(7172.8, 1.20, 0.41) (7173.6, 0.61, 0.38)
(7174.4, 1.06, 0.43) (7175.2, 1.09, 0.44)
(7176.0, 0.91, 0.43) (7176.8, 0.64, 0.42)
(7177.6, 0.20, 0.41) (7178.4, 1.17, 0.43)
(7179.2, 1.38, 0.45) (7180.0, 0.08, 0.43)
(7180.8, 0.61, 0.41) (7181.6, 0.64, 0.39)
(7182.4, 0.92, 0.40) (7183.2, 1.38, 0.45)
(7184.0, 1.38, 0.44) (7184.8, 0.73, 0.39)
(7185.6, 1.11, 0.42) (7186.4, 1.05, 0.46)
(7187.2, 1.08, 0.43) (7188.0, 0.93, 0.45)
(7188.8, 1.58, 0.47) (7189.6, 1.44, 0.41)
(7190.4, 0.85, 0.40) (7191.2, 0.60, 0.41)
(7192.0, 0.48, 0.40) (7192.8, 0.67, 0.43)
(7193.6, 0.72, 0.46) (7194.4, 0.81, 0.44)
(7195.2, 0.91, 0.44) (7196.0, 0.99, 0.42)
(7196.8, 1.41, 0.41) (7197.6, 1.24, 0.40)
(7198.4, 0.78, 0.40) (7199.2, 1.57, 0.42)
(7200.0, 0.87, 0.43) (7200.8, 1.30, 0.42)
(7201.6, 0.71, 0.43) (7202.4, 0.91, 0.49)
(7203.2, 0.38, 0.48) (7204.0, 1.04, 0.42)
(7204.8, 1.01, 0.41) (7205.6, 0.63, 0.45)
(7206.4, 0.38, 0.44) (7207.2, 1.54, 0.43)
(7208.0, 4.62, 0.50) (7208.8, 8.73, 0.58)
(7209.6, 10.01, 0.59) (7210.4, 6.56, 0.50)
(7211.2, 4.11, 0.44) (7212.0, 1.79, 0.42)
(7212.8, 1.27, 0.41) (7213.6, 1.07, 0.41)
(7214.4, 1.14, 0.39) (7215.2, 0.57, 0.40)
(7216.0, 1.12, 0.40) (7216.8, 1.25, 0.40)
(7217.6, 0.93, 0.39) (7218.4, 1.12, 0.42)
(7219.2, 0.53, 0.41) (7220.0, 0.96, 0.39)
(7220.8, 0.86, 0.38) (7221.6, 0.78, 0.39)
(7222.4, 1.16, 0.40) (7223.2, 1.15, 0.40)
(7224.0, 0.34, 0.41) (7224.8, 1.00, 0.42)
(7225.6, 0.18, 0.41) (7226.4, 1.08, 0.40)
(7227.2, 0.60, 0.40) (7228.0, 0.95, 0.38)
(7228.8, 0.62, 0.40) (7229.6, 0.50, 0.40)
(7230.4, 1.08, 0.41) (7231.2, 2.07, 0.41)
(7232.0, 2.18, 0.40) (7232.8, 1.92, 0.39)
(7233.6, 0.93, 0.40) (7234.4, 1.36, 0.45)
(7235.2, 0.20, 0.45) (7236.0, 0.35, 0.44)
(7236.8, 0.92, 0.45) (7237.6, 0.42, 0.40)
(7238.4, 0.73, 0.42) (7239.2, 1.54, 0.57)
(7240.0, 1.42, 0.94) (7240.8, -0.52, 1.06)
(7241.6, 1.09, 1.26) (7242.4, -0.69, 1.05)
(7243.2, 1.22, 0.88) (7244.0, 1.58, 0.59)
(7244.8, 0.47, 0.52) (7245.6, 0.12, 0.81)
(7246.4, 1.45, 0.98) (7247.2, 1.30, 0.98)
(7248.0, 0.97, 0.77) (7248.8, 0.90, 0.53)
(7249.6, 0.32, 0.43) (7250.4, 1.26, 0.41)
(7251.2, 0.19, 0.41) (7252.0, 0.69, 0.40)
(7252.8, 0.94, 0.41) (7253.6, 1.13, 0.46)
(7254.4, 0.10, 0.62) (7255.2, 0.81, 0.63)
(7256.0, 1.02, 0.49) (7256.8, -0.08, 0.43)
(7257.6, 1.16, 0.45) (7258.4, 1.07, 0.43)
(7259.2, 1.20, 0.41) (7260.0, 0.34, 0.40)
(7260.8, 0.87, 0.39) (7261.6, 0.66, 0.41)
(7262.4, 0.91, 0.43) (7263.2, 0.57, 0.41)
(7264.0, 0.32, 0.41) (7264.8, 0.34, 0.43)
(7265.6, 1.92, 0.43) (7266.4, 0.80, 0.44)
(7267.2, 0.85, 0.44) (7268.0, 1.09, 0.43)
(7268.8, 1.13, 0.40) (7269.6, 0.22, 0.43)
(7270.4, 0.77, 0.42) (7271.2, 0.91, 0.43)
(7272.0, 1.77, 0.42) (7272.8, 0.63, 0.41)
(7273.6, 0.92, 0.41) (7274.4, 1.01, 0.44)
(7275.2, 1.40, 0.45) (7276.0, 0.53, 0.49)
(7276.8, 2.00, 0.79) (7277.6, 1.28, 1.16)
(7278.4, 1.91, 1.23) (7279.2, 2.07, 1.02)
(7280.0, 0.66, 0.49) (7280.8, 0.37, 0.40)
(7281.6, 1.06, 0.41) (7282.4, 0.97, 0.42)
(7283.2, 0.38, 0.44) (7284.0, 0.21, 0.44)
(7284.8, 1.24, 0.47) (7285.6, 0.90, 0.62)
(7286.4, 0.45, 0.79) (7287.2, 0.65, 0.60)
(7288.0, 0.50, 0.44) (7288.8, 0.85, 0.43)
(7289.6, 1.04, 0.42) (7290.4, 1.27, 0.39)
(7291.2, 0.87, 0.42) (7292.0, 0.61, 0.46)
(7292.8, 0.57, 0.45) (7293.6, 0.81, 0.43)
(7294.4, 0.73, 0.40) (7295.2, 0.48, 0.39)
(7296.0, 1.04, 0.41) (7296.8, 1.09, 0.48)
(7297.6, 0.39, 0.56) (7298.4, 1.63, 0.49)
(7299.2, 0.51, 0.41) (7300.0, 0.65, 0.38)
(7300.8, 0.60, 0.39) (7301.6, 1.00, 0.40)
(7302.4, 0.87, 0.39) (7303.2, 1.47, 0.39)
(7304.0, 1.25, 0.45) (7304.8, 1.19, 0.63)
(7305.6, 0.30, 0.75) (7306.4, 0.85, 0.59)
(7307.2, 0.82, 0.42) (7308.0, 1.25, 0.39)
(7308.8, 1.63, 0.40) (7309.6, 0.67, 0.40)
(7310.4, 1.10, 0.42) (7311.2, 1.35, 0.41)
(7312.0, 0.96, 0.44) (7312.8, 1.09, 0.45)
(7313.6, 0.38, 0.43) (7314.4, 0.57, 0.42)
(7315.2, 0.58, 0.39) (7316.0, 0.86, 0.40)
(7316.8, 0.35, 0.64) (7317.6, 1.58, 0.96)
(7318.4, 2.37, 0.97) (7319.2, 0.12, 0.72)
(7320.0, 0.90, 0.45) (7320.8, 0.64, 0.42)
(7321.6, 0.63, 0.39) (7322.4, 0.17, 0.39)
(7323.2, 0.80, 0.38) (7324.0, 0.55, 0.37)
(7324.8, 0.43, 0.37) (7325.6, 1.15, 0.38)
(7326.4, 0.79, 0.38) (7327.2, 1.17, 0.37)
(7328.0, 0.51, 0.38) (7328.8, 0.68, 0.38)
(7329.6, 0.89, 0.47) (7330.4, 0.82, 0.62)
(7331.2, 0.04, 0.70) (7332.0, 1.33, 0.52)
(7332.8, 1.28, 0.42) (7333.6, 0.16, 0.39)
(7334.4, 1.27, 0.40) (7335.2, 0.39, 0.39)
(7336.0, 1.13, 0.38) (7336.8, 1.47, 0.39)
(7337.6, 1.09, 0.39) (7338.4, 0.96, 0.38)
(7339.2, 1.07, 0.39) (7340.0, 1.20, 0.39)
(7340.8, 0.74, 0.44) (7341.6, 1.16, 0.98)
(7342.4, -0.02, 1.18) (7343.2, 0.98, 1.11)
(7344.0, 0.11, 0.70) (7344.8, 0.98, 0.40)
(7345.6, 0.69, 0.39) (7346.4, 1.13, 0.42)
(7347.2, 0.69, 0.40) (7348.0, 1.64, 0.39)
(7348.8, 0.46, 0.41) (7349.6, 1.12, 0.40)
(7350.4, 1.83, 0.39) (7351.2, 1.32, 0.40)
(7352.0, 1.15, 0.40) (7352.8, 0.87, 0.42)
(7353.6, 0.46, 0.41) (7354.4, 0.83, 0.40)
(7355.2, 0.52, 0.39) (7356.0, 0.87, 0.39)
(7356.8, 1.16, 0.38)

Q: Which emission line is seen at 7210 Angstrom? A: H-alpha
